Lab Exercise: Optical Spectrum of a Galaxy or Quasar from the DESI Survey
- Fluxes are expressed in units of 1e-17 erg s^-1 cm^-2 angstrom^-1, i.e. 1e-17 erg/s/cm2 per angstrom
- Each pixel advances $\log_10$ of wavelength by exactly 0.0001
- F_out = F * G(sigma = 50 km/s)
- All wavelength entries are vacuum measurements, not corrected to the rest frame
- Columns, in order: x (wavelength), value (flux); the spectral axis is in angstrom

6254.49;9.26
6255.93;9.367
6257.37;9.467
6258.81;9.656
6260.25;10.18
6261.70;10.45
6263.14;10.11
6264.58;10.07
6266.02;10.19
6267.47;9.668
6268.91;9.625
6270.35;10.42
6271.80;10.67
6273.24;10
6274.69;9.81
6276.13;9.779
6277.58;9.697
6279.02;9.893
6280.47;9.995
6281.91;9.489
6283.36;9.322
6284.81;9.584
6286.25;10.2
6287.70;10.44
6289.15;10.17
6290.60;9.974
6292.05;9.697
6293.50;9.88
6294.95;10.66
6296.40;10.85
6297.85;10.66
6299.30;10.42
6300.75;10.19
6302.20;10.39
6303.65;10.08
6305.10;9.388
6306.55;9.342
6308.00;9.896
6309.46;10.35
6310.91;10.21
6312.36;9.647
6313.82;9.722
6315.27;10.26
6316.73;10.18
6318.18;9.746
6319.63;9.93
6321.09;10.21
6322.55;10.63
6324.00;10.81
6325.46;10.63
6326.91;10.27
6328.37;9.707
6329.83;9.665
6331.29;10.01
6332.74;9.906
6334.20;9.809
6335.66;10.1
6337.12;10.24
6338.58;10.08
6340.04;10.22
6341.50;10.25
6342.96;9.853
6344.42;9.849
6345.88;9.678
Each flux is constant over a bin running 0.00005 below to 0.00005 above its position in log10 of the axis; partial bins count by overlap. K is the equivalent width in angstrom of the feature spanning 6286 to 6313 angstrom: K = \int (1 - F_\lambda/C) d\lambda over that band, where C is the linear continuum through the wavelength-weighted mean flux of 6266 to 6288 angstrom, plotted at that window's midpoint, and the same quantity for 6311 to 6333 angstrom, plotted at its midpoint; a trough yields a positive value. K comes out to -0.34 angstrom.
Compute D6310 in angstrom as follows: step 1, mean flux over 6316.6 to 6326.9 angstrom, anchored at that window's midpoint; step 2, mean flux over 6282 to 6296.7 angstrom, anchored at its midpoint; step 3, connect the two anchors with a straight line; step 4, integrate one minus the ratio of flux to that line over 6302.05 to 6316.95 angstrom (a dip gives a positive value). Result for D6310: 0.41 angstrom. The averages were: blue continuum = 10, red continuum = 10.3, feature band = 9.93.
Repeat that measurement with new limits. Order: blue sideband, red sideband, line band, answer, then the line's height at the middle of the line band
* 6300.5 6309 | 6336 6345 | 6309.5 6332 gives -0.3 angstrom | 9.97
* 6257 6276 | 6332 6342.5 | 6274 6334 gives 0.1 angstrom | 10.1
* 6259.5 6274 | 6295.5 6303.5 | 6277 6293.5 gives 0.7 angstrom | 10.3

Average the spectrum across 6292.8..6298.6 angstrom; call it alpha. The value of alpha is 10.5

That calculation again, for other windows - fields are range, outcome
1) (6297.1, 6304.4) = 10.4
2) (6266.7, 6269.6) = 9.64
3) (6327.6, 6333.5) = 9.82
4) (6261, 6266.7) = 10.2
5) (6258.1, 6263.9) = 10.1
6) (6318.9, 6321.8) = 10.1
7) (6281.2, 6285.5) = 9.45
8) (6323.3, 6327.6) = 10.6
